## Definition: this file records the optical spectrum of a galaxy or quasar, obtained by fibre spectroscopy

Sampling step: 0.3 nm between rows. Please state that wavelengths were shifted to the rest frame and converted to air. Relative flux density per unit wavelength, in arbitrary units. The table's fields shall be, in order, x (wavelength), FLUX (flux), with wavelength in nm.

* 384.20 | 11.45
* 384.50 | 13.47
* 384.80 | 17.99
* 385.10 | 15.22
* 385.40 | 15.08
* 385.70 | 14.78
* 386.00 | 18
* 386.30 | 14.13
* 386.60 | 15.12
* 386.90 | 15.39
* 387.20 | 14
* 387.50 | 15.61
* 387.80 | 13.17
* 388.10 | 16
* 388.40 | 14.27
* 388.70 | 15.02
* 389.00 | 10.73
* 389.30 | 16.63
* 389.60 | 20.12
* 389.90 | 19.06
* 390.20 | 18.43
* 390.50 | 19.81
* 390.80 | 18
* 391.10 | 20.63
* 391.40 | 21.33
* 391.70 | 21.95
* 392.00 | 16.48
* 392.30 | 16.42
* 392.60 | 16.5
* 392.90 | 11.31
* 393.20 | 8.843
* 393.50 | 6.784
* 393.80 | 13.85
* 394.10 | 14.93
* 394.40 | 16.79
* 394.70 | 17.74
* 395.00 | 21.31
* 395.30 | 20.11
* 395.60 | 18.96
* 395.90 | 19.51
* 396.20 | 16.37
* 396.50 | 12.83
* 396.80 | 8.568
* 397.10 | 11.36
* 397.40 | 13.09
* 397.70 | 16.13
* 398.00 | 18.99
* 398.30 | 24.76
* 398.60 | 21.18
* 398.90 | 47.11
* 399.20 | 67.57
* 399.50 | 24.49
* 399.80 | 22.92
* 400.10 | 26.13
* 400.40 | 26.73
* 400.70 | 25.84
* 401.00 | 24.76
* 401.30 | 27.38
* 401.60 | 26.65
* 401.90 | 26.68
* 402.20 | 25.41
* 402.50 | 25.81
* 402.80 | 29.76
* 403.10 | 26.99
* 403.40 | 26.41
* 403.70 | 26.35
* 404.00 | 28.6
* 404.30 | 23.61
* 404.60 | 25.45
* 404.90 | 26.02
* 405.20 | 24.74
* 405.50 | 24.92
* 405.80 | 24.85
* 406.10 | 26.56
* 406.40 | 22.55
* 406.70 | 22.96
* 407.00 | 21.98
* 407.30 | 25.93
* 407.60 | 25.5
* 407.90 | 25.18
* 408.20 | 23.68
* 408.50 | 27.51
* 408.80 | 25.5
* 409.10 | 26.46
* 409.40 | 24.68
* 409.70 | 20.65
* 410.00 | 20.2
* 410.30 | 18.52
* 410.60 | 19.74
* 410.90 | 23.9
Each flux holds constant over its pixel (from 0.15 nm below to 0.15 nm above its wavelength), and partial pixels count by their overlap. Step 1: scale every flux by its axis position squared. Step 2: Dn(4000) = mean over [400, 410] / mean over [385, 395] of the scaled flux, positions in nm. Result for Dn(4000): 1.72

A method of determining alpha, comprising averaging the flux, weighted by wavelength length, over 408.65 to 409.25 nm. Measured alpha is 26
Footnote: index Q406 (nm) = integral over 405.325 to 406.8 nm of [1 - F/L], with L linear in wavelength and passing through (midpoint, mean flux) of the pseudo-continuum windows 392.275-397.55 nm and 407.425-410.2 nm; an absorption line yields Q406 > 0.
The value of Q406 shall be -0.14 nm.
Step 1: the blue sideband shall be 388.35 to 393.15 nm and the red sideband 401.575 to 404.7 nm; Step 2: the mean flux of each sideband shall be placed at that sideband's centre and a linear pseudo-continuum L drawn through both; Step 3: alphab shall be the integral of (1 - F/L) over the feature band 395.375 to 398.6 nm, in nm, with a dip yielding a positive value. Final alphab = 0.81 nm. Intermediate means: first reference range 17.2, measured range 16.4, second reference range 26.5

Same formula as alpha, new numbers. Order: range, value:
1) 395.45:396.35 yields 18.3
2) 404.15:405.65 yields 24.9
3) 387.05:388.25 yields 14.7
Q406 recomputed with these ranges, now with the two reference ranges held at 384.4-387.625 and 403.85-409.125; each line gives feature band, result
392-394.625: 0.74 nm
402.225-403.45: -0.20 nm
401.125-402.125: -0.17 nm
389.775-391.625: -0.21 nm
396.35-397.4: 0.48 nm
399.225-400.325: -0.39 nm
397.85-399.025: -0.35 nm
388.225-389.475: 0.18 nm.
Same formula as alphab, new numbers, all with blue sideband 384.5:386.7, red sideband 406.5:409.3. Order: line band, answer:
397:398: 0.30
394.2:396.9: 0.37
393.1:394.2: 0.46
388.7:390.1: 0.06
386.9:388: 0.13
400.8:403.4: -0.48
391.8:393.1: 0.23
